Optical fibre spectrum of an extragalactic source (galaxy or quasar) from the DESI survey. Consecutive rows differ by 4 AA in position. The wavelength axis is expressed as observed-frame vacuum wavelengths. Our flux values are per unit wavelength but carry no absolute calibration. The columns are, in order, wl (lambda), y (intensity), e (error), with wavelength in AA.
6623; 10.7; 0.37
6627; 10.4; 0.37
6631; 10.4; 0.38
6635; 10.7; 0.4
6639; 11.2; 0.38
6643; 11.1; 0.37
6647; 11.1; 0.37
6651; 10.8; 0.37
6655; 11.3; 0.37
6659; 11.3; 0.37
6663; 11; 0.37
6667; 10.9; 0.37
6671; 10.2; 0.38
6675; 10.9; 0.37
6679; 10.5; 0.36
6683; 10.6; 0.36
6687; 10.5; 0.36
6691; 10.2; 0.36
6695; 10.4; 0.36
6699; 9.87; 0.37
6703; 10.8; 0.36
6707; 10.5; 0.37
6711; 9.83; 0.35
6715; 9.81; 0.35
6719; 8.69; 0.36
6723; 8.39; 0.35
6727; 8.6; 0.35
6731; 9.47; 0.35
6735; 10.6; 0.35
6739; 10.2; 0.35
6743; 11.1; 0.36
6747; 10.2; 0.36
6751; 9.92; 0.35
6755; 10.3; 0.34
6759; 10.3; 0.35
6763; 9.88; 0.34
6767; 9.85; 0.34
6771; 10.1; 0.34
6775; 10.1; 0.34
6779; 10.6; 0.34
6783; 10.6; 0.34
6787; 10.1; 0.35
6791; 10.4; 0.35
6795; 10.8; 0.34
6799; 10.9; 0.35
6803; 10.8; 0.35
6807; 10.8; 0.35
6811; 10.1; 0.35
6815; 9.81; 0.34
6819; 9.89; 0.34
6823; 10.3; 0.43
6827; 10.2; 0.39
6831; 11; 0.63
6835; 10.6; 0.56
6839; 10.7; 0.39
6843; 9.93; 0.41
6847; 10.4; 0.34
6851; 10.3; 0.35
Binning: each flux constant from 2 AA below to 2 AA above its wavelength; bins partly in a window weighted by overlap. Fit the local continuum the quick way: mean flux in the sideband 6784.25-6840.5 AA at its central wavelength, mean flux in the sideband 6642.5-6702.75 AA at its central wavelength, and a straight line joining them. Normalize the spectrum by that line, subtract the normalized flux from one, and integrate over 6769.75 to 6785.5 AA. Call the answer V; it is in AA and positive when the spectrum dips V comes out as 0.2 AA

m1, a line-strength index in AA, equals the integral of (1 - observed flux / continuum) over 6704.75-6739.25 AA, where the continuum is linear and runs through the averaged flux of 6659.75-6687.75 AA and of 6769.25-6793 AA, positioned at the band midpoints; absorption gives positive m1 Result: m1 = 3.2 AA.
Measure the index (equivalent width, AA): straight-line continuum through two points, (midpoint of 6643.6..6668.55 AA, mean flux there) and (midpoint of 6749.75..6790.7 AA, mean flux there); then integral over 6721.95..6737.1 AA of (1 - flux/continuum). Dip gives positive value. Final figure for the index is 1.70 AA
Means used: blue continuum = 11.1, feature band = 9.33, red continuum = 10.2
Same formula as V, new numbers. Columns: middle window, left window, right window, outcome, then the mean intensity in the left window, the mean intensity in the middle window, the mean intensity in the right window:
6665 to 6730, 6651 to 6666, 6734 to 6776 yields 4.4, 11.1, 10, 10.2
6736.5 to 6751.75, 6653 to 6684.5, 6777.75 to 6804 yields 0.4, 10.8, 10.4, 10.6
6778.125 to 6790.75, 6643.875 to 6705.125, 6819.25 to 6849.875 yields 0.1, 10.7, 10.4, 10.4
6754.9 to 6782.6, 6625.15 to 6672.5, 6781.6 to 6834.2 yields 1.0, 10.9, 10.2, 10.4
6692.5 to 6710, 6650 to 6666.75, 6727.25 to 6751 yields 0.4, 11.1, 10.4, 10.2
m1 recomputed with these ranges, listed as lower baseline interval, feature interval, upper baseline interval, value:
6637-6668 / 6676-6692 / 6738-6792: 0.5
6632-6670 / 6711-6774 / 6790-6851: 5.1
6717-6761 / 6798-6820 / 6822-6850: -0.3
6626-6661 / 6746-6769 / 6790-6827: 1.1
